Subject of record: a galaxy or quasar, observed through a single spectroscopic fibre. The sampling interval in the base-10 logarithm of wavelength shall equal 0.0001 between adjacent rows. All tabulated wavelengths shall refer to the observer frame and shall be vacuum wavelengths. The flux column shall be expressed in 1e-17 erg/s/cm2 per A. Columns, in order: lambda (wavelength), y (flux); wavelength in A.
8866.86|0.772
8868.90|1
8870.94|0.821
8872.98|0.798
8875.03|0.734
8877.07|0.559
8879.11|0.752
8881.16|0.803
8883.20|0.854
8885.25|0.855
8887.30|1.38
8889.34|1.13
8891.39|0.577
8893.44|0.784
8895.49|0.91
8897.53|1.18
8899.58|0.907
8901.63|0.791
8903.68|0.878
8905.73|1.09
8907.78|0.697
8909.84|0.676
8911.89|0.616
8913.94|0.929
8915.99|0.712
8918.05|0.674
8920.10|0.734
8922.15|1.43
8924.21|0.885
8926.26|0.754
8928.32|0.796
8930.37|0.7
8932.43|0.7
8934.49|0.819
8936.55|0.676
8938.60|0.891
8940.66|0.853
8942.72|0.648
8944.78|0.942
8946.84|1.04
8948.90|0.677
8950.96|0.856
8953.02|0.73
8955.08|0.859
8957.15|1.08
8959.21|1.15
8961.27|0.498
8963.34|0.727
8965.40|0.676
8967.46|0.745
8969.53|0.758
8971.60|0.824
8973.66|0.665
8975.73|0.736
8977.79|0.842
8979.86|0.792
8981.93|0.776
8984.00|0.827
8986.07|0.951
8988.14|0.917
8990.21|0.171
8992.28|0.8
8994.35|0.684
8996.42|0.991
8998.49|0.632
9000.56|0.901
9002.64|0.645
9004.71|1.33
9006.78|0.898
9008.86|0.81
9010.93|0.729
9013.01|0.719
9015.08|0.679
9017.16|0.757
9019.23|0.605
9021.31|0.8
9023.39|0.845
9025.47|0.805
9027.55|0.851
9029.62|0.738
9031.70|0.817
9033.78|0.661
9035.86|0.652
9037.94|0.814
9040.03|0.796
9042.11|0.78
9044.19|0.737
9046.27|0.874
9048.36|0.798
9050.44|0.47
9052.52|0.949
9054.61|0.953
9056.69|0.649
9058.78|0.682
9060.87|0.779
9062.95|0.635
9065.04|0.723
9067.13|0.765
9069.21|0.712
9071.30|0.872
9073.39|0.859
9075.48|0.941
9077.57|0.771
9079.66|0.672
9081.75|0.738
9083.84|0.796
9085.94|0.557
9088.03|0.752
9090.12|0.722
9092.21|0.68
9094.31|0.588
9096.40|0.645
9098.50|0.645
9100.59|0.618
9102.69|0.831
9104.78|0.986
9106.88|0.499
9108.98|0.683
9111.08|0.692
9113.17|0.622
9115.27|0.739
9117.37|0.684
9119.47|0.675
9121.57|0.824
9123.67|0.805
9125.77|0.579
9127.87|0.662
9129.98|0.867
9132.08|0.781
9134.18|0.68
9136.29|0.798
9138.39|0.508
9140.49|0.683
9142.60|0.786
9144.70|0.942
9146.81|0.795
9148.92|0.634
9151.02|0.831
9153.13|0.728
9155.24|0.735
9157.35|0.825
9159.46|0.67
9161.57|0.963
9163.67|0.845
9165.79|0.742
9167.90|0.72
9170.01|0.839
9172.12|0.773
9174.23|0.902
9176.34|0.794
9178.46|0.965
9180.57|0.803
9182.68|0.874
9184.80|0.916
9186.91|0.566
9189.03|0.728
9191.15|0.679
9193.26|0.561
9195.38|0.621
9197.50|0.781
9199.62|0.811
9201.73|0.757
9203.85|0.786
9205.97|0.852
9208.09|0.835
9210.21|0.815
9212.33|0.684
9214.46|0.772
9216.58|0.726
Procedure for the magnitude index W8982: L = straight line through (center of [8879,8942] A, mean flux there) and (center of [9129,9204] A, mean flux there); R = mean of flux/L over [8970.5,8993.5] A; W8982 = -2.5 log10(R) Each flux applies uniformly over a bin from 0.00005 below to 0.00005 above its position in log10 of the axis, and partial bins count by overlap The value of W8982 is 0.10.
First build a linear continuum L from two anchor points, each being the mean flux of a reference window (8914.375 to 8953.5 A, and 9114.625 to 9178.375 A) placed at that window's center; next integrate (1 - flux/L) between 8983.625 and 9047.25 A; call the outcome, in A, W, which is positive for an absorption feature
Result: 1.4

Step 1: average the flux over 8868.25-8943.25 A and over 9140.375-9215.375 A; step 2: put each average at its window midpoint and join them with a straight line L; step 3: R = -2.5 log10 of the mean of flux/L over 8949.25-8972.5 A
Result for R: 0.03 mag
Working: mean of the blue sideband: 0.838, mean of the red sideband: 0.779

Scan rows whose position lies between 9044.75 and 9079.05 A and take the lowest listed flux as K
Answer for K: 0.47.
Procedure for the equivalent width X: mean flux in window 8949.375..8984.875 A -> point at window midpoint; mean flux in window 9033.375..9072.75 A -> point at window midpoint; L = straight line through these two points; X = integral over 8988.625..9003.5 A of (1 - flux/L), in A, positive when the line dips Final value 1.6 A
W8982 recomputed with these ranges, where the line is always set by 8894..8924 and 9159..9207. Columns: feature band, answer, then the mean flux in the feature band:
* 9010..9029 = 0.11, 0.754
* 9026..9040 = 0.10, 0.76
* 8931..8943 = 0.12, 0.769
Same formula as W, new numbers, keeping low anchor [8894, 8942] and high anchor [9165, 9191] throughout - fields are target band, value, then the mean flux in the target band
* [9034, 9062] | 1.95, 0.761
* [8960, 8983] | 2.60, 0.735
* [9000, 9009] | -1.14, 0.928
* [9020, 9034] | 0.49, 0.792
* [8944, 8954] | -0.18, 0.847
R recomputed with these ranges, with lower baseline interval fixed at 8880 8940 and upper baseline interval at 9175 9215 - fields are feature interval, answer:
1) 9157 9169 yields -0.019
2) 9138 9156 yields 0.053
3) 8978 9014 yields 0.040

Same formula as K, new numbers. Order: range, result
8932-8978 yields 0.498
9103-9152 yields 0.499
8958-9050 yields 0.171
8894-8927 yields 0.616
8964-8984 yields 0.665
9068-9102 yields 0.557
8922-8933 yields 0.7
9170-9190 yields 0.566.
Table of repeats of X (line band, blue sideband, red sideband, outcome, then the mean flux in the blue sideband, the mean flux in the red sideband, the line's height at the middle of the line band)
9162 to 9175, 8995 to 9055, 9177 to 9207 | -0.7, 0.792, 0.765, 0.768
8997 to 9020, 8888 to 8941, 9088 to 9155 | -0.4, 0.841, 0.717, 0.785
